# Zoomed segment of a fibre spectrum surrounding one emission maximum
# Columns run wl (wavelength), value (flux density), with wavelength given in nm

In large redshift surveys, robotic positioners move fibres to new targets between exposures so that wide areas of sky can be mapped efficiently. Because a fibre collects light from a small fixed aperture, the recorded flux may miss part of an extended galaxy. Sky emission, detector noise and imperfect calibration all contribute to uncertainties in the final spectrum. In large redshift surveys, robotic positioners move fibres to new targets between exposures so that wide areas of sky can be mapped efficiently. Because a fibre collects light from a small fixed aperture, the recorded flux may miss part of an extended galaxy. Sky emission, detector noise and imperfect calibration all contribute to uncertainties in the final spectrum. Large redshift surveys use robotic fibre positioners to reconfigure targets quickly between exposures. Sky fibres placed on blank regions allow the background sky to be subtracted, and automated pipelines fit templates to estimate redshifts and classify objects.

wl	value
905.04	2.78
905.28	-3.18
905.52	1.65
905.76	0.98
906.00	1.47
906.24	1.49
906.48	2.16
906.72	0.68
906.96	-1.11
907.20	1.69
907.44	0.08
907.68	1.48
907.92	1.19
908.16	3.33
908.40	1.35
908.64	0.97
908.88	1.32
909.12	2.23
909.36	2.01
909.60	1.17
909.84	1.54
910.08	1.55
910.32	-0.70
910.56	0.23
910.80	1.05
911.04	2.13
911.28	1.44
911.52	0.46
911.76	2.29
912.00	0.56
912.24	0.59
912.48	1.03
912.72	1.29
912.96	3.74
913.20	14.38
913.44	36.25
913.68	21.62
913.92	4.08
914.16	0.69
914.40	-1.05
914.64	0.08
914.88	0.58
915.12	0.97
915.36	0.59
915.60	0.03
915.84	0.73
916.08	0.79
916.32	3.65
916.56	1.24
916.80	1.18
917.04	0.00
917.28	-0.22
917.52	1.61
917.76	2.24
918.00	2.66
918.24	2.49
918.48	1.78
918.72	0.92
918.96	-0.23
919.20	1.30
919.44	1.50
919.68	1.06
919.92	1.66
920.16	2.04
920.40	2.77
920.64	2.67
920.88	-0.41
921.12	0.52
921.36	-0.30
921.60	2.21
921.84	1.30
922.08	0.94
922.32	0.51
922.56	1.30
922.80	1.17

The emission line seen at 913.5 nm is [O III] 5007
